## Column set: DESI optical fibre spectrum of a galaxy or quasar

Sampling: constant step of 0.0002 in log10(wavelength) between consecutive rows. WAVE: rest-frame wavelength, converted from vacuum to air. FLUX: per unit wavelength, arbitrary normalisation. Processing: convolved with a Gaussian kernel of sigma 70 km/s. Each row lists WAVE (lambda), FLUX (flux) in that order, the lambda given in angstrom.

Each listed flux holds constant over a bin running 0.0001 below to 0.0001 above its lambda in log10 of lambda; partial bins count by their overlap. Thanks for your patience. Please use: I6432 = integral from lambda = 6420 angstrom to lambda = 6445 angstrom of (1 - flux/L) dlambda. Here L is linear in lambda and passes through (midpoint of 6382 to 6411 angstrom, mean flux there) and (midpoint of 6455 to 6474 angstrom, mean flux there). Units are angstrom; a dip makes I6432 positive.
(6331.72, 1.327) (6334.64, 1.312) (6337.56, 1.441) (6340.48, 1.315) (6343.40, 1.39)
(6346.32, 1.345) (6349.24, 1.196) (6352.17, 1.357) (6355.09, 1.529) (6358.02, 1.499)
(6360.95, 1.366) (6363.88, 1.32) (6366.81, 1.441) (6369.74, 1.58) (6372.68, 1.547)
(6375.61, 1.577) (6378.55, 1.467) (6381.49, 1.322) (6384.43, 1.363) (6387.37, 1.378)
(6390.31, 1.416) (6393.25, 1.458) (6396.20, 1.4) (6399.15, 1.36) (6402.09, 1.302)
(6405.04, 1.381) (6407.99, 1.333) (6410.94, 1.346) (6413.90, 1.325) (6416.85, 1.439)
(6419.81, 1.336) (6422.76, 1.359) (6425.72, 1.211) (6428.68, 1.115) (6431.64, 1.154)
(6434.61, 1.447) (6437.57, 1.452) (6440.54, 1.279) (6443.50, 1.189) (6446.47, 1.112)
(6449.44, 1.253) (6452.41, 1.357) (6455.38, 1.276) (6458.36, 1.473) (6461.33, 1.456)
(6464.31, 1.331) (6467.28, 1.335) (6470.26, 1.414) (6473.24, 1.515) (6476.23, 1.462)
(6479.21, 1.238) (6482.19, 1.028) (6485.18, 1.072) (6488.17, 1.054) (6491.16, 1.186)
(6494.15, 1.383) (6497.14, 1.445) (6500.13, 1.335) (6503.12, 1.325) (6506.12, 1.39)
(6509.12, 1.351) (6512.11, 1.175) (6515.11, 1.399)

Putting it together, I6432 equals 2.0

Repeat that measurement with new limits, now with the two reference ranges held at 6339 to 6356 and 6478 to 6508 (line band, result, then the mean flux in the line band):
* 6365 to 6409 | -3.30 angstrom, 1.42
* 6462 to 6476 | -1.59 angstrom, 1.41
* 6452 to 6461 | -0.77 angstrom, 1.38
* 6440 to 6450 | 0.65 angstrom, 1.2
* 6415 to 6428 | -0.24 angstrom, 1.32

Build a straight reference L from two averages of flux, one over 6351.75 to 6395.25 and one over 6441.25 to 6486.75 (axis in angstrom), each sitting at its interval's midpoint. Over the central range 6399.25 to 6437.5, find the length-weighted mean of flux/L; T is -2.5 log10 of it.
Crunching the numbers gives 0.04 mag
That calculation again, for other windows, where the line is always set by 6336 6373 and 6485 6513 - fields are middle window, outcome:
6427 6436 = 0.089 mag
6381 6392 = 0.001 mag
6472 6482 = -0.042 mag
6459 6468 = -0.060 mag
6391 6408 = -0.008 mag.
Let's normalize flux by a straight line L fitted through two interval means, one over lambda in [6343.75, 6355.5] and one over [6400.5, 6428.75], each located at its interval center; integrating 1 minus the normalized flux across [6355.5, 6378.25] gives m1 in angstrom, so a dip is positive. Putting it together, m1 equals -2.34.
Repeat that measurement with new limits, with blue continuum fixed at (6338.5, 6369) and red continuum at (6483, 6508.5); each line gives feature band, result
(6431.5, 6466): -0.4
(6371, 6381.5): -1.1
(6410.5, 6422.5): -0.3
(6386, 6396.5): -0.5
